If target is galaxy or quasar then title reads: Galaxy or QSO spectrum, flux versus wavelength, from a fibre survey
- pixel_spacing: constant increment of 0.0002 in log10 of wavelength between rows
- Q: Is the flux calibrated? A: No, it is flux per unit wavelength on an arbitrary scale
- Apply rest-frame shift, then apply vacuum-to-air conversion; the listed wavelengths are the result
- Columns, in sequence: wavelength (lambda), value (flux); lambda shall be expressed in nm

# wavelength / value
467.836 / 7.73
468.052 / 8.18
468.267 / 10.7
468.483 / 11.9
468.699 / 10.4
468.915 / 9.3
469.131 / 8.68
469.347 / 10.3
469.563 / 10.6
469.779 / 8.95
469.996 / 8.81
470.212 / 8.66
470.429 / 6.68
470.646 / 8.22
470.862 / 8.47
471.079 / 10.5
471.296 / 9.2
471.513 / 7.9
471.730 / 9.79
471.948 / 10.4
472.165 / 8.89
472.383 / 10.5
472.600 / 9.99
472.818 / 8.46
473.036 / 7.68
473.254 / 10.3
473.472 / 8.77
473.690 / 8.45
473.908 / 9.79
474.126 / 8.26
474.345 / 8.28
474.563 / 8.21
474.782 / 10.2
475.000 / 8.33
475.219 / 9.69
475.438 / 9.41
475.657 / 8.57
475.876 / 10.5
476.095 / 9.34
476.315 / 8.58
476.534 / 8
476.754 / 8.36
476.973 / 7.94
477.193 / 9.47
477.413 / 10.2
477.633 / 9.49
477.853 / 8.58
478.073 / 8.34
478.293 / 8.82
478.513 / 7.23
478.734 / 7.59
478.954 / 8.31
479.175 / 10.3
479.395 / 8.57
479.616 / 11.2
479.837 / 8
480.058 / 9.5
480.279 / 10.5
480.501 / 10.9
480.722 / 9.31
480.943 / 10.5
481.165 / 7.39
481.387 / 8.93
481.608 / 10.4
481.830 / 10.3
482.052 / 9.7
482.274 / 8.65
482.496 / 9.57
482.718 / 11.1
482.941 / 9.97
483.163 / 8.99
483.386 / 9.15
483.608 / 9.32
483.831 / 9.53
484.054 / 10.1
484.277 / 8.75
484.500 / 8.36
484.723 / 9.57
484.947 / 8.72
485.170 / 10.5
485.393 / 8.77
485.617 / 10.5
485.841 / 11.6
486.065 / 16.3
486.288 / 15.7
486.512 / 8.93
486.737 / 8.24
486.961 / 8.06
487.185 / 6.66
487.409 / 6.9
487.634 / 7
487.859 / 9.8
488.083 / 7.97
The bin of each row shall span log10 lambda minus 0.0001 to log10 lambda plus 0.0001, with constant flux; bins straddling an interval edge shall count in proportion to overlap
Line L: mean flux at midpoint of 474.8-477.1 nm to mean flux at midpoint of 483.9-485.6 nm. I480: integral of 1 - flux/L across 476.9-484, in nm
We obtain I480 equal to -0.14 nm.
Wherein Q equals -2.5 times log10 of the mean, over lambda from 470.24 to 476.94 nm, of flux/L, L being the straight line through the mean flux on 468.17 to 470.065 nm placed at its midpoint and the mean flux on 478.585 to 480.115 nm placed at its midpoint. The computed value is 0.07 mag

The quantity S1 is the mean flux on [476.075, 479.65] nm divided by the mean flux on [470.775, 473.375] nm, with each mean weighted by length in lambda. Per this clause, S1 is 0.9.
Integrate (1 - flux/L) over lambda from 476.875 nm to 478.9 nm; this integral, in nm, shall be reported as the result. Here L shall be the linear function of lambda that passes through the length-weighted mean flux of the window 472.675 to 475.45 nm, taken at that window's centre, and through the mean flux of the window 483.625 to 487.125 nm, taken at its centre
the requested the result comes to 0.153 nm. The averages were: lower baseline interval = 8.91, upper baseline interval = 10.2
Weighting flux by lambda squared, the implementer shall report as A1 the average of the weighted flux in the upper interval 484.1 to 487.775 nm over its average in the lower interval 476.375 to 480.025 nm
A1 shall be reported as 1.1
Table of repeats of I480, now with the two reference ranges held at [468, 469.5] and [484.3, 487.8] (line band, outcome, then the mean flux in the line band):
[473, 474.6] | 0.182 nm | 8.79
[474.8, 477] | 0.205 nm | 8.96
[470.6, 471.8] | 0.113 nm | 9.04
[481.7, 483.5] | 0.013 nm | 9.69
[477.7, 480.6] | 0.223 nm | 9.06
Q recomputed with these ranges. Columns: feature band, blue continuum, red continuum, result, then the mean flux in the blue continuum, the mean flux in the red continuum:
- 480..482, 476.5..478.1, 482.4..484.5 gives -0.06 mag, 8.86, 9.54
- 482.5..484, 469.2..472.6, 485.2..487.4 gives 0.05 mag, 9.21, 10.4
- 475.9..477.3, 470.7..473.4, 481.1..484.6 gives 0.08 mag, 9.31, 9.42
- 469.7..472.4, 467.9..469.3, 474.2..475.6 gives 0.06 mag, 9.81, 8.98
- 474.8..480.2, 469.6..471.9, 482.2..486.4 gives 0.07 mag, 8.82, 10.3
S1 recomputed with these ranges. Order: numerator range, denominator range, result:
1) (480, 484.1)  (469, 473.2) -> 1.06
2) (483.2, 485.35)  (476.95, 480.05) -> 1.04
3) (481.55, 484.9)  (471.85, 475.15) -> 1.05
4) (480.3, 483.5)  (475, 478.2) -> 1.07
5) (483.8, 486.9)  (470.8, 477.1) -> 1.15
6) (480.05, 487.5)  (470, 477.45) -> 1.09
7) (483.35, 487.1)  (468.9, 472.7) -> 1.10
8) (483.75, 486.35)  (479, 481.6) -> 1.11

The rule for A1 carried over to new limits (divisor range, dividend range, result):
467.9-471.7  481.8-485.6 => 1.09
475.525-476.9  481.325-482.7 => 1.12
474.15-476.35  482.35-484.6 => 1.08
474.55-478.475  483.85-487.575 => 1.13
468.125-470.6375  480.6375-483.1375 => 1.07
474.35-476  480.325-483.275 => 1.08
